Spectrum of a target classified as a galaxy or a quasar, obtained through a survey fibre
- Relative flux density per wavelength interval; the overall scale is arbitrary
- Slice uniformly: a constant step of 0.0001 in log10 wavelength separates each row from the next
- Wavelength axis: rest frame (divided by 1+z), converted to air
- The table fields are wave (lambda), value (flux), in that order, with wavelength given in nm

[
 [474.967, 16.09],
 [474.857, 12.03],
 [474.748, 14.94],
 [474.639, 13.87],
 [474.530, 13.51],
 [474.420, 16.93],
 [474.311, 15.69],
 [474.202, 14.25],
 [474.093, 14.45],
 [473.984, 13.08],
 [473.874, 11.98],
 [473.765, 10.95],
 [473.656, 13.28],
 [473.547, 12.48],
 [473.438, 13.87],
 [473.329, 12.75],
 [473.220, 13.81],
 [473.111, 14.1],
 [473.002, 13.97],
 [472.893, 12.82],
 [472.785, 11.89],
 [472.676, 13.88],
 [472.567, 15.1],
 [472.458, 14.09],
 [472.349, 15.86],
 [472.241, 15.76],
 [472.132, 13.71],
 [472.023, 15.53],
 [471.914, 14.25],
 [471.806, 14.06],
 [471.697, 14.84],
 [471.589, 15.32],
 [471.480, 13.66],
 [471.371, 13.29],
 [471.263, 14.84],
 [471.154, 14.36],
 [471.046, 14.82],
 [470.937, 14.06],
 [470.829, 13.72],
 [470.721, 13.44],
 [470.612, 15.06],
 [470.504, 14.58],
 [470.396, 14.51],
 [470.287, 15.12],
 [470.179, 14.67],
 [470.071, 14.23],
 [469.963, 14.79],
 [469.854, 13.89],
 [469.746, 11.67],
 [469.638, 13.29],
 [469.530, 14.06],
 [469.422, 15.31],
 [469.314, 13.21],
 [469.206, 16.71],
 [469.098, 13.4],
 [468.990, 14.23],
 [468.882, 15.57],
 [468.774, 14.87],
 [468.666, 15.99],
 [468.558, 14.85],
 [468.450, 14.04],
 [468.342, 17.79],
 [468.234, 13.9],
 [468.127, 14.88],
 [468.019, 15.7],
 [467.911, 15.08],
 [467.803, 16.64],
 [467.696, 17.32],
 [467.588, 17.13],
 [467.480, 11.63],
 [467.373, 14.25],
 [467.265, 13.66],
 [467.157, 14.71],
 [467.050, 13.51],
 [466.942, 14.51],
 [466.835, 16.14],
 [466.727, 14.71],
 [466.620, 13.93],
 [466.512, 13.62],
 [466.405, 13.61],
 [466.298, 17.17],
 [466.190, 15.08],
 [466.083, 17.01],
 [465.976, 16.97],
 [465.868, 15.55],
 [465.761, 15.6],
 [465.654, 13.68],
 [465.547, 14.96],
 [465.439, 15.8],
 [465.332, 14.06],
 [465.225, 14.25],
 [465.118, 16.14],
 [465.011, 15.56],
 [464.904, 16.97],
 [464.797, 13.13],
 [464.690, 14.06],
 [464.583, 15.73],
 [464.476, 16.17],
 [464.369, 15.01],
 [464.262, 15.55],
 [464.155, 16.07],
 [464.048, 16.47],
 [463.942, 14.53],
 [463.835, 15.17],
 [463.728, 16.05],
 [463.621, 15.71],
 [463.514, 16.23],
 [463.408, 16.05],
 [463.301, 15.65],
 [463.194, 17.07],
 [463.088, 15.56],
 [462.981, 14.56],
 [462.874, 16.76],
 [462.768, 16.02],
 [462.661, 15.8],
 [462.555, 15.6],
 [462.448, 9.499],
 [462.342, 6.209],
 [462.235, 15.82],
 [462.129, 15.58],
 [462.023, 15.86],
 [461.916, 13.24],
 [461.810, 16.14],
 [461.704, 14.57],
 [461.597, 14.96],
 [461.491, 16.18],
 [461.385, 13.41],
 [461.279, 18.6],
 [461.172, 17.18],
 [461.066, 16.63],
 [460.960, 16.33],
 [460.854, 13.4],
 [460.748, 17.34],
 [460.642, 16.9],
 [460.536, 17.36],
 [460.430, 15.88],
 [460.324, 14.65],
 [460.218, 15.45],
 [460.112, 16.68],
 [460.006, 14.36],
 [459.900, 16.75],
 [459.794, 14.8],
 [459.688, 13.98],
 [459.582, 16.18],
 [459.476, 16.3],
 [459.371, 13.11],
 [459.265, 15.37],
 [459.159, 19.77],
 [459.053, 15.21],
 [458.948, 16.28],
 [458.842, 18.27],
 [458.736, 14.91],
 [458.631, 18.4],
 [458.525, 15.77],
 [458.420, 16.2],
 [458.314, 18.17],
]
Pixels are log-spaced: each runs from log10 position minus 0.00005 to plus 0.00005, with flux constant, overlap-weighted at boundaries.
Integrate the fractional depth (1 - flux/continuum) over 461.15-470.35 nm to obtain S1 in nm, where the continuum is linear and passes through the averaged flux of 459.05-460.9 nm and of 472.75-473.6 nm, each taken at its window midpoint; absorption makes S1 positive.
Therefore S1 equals -0.22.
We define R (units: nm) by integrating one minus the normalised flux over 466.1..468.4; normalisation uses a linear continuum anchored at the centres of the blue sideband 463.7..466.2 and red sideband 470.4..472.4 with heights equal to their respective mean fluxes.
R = 0.008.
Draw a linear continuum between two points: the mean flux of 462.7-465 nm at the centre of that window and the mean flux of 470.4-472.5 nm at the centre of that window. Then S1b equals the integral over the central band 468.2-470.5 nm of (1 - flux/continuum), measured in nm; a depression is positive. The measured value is 0.04 nm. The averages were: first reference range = 15.6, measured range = 14.6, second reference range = 14.5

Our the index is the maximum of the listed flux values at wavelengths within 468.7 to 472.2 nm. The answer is 16.71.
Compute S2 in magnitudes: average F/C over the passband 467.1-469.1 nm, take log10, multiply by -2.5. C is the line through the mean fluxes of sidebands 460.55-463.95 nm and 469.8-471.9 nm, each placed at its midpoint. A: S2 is -0.03 mag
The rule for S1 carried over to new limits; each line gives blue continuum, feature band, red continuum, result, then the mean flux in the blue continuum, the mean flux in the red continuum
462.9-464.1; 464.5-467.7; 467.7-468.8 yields 0.13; 15.8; 15.5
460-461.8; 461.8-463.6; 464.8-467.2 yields 0.10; 15.9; 15.1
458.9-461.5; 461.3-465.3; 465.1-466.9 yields 0.11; 15.9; 15.2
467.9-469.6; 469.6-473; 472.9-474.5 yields 0.01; 15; 13.6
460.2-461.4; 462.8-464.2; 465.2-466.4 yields -0.01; 16.2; 15.4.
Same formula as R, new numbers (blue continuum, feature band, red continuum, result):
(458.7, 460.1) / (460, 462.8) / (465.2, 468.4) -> 0.08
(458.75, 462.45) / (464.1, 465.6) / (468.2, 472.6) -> -0.02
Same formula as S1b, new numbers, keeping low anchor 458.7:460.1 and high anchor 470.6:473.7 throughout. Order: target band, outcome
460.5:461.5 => -0.05 nm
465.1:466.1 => -0.02 nm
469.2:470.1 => 0.03 nm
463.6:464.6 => -0.03 nm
